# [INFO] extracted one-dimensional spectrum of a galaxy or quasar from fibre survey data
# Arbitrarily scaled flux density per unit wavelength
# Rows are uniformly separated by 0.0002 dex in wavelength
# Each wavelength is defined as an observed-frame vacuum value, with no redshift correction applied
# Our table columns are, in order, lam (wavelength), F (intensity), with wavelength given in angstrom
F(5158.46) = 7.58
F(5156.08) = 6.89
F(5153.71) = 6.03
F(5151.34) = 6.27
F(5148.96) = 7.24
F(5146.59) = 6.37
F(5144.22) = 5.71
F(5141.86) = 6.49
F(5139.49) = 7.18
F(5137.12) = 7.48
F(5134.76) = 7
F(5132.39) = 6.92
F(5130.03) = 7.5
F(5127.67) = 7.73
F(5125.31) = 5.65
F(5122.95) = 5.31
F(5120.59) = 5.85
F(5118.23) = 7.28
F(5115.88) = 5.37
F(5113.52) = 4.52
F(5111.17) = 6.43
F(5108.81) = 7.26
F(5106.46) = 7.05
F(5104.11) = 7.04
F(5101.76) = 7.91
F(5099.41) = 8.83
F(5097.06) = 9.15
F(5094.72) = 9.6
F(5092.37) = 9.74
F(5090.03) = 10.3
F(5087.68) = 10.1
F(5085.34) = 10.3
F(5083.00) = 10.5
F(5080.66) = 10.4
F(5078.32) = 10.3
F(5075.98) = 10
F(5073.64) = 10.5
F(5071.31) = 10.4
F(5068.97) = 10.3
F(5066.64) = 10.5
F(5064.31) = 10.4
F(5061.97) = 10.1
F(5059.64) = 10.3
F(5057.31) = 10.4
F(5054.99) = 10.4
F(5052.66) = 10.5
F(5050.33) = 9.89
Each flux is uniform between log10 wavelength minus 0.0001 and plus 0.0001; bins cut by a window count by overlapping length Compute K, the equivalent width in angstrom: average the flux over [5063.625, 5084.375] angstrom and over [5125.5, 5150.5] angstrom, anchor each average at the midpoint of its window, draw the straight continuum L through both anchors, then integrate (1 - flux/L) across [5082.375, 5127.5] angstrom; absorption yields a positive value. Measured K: 5.3 angstrom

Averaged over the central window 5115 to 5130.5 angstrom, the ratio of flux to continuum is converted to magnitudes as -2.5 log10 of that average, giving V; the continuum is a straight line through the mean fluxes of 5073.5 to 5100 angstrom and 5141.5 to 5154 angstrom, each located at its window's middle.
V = 0.22 mag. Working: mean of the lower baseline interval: 9.98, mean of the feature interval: 6.36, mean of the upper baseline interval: 6.37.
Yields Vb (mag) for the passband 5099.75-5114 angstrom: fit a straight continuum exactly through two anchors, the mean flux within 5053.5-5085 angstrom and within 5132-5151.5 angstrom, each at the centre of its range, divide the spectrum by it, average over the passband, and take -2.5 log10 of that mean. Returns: 0.22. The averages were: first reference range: 10.3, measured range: 6.93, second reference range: 6.75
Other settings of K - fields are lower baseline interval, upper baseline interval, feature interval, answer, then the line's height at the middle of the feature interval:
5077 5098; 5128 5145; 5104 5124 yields 5.2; 8.39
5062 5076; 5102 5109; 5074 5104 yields -3.7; 8.63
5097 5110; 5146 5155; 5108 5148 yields 3.4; 7.1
